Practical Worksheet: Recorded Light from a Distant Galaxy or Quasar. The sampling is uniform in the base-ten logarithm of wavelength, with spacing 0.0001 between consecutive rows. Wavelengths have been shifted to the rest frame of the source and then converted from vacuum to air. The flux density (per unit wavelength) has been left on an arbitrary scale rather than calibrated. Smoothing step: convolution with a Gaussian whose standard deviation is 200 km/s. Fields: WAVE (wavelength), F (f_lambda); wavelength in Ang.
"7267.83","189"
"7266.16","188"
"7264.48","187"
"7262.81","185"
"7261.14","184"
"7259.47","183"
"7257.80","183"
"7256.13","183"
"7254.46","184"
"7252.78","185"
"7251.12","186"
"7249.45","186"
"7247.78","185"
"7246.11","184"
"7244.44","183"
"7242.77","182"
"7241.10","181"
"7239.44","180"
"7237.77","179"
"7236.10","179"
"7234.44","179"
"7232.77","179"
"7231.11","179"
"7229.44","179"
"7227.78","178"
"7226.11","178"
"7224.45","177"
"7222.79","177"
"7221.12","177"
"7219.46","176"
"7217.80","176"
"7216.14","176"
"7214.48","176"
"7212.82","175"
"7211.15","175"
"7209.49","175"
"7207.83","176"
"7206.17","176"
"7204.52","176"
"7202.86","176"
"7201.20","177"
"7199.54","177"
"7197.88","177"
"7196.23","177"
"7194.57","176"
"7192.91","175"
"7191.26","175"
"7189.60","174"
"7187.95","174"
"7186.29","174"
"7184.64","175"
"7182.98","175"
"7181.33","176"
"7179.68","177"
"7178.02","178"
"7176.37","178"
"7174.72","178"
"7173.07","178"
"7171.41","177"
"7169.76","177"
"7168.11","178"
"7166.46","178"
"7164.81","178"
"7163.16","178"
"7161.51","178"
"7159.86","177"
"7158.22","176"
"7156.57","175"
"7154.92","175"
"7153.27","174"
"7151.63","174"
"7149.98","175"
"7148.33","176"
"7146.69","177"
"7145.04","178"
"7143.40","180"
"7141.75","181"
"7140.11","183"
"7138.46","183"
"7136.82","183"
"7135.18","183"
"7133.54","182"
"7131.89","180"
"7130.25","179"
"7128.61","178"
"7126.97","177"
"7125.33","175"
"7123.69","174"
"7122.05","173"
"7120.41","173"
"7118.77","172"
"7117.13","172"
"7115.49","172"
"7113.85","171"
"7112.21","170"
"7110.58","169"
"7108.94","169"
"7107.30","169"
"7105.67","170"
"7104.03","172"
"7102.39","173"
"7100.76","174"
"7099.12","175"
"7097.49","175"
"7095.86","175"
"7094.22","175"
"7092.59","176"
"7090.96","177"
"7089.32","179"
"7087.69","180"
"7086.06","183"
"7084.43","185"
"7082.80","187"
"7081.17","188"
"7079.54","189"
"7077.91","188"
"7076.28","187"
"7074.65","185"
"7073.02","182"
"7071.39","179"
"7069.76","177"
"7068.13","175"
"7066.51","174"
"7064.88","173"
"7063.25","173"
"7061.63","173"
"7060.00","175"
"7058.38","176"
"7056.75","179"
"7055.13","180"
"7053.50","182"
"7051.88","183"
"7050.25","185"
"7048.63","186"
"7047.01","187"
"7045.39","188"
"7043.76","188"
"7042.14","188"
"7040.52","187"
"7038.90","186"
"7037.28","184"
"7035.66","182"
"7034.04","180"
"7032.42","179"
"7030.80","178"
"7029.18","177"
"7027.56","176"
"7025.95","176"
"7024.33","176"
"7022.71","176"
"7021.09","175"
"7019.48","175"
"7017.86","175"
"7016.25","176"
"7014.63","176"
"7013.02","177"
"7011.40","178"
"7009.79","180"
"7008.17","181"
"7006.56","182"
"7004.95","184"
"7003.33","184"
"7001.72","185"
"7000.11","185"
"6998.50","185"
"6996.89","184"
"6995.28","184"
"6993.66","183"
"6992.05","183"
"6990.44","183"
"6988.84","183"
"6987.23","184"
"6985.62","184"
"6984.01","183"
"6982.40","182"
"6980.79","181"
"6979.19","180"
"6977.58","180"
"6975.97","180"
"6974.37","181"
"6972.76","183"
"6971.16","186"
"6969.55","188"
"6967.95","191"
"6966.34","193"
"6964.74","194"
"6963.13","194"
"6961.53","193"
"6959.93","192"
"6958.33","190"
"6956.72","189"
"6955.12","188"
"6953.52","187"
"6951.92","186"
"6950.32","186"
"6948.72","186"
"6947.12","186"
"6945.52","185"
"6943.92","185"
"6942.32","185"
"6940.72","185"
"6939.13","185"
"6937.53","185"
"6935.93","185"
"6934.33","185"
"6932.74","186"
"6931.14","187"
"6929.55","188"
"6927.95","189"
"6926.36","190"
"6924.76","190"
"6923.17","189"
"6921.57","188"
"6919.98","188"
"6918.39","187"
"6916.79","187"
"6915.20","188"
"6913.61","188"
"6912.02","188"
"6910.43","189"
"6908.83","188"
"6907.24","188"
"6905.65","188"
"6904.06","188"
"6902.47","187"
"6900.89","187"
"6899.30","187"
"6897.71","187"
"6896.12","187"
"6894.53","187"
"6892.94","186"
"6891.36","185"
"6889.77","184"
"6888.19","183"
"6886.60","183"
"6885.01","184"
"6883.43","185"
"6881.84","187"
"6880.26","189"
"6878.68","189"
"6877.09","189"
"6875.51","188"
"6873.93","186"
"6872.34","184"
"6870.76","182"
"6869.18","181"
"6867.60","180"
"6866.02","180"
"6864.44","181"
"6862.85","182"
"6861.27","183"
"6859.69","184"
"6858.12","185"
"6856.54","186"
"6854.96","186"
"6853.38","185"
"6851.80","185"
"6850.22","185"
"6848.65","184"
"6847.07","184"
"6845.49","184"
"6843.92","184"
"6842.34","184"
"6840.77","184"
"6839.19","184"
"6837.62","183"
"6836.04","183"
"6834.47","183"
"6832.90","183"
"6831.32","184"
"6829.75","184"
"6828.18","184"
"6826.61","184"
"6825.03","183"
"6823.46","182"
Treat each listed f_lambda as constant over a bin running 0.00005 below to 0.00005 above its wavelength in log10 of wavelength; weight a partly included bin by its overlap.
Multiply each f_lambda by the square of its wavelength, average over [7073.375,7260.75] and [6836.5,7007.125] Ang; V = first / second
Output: 1.03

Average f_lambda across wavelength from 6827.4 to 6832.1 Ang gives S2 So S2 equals 184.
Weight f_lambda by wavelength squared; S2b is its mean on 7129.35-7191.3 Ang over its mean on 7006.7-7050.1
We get 1.02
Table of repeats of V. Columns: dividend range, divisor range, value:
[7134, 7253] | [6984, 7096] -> 1.03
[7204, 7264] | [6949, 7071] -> 1.05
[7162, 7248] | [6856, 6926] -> 1.04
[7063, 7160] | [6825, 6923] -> 1.02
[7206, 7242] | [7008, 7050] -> 1.04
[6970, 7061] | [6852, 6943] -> 1.01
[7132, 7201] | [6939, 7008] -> 1.01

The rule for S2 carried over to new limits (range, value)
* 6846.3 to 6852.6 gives 184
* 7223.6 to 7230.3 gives 178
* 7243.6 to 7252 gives 185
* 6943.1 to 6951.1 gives 186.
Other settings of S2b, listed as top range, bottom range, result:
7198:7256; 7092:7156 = 1.05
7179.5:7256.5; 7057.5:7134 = 1.04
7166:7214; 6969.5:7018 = 1.02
